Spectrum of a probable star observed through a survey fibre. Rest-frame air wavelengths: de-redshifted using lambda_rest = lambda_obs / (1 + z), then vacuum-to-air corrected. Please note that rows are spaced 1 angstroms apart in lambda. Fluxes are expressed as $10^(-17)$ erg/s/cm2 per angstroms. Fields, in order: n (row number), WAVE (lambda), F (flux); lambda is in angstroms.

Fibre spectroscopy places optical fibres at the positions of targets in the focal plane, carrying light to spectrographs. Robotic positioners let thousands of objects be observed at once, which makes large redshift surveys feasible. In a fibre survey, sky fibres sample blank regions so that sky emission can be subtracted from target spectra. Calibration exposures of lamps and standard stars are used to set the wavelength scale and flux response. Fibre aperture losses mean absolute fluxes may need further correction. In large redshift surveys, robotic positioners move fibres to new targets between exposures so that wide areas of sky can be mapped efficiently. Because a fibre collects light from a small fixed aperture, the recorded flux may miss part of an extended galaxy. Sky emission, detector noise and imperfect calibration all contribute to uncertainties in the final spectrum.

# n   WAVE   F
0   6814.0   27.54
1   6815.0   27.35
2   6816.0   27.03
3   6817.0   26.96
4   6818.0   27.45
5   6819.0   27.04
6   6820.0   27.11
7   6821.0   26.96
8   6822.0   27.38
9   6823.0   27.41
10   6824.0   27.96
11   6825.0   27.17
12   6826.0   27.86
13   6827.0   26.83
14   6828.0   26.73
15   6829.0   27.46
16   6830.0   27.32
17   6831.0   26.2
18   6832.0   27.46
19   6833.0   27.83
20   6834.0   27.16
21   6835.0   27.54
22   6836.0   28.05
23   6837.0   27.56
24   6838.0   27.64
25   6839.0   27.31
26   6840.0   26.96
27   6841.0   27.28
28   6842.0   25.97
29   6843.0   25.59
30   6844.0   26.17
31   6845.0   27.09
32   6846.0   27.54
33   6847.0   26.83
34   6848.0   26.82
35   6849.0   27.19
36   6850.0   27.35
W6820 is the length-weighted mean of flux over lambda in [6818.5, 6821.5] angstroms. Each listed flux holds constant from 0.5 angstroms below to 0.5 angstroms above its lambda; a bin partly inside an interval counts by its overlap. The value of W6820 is 27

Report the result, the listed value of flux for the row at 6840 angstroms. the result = 26.96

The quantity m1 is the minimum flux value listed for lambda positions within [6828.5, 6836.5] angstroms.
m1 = 26.2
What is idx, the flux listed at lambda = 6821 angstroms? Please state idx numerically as 26.96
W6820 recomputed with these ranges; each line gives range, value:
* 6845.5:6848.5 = 27.1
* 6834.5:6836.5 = 27.8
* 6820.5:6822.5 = 27.2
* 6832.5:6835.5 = 27.5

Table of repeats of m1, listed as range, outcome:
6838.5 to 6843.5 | 25.59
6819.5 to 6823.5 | 26.96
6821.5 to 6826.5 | 27.17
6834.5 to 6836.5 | 27.54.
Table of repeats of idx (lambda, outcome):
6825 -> 27.17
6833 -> 27.83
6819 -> 27.04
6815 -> 27.35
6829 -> 27.46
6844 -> 26.17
